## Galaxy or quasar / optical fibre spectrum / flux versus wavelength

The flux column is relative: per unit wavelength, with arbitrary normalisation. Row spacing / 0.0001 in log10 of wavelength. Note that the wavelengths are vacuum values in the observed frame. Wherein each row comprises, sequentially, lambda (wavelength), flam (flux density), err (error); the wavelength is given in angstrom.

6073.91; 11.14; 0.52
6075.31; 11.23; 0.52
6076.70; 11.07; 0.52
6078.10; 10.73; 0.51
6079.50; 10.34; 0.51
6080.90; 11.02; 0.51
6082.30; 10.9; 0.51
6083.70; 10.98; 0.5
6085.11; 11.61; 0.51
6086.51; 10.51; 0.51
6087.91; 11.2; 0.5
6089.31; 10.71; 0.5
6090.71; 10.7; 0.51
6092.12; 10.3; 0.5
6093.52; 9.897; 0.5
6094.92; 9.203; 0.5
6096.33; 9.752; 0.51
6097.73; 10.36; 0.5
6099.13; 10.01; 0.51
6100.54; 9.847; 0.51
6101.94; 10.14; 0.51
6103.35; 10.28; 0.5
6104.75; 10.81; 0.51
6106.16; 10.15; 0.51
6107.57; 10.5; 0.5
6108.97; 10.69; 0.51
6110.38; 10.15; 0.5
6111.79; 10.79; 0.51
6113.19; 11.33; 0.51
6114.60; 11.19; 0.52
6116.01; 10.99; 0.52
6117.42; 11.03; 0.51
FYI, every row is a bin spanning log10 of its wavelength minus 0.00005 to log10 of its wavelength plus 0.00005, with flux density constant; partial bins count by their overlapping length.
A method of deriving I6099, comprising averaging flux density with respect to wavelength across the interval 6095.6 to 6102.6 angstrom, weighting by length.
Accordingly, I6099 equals 10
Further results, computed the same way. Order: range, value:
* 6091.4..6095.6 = 9.8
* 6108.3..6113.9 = 10.7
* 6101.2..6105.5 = 10.4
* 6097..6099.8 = 10.2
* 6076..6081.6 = 10.8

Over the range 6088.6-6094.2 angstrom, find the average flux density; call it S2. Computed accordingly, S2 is 10.4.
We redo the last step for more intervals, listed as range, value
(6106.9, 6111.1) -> 10.4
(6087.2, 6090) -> 11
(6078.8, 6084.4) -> 10.8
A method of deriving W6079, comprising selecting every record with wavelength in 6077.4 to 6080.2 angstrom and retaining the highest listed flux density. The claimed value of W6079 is 10.73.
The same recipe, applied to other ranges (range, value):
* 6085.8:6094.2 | 11.2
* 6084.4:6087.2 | 11.61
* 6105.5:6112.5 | 10.79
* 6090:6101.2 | 10.7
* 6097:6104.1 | 10.36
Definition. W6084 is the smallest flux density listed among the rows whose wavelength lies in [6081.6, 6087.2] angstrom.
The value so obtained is 10.51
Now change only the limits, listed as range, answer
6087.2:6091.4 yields 10.7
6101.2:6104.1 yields 10.14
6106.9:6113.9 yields 10.15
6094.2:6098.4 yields 9.203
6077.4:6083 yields 10.34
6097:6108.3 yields 9.847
